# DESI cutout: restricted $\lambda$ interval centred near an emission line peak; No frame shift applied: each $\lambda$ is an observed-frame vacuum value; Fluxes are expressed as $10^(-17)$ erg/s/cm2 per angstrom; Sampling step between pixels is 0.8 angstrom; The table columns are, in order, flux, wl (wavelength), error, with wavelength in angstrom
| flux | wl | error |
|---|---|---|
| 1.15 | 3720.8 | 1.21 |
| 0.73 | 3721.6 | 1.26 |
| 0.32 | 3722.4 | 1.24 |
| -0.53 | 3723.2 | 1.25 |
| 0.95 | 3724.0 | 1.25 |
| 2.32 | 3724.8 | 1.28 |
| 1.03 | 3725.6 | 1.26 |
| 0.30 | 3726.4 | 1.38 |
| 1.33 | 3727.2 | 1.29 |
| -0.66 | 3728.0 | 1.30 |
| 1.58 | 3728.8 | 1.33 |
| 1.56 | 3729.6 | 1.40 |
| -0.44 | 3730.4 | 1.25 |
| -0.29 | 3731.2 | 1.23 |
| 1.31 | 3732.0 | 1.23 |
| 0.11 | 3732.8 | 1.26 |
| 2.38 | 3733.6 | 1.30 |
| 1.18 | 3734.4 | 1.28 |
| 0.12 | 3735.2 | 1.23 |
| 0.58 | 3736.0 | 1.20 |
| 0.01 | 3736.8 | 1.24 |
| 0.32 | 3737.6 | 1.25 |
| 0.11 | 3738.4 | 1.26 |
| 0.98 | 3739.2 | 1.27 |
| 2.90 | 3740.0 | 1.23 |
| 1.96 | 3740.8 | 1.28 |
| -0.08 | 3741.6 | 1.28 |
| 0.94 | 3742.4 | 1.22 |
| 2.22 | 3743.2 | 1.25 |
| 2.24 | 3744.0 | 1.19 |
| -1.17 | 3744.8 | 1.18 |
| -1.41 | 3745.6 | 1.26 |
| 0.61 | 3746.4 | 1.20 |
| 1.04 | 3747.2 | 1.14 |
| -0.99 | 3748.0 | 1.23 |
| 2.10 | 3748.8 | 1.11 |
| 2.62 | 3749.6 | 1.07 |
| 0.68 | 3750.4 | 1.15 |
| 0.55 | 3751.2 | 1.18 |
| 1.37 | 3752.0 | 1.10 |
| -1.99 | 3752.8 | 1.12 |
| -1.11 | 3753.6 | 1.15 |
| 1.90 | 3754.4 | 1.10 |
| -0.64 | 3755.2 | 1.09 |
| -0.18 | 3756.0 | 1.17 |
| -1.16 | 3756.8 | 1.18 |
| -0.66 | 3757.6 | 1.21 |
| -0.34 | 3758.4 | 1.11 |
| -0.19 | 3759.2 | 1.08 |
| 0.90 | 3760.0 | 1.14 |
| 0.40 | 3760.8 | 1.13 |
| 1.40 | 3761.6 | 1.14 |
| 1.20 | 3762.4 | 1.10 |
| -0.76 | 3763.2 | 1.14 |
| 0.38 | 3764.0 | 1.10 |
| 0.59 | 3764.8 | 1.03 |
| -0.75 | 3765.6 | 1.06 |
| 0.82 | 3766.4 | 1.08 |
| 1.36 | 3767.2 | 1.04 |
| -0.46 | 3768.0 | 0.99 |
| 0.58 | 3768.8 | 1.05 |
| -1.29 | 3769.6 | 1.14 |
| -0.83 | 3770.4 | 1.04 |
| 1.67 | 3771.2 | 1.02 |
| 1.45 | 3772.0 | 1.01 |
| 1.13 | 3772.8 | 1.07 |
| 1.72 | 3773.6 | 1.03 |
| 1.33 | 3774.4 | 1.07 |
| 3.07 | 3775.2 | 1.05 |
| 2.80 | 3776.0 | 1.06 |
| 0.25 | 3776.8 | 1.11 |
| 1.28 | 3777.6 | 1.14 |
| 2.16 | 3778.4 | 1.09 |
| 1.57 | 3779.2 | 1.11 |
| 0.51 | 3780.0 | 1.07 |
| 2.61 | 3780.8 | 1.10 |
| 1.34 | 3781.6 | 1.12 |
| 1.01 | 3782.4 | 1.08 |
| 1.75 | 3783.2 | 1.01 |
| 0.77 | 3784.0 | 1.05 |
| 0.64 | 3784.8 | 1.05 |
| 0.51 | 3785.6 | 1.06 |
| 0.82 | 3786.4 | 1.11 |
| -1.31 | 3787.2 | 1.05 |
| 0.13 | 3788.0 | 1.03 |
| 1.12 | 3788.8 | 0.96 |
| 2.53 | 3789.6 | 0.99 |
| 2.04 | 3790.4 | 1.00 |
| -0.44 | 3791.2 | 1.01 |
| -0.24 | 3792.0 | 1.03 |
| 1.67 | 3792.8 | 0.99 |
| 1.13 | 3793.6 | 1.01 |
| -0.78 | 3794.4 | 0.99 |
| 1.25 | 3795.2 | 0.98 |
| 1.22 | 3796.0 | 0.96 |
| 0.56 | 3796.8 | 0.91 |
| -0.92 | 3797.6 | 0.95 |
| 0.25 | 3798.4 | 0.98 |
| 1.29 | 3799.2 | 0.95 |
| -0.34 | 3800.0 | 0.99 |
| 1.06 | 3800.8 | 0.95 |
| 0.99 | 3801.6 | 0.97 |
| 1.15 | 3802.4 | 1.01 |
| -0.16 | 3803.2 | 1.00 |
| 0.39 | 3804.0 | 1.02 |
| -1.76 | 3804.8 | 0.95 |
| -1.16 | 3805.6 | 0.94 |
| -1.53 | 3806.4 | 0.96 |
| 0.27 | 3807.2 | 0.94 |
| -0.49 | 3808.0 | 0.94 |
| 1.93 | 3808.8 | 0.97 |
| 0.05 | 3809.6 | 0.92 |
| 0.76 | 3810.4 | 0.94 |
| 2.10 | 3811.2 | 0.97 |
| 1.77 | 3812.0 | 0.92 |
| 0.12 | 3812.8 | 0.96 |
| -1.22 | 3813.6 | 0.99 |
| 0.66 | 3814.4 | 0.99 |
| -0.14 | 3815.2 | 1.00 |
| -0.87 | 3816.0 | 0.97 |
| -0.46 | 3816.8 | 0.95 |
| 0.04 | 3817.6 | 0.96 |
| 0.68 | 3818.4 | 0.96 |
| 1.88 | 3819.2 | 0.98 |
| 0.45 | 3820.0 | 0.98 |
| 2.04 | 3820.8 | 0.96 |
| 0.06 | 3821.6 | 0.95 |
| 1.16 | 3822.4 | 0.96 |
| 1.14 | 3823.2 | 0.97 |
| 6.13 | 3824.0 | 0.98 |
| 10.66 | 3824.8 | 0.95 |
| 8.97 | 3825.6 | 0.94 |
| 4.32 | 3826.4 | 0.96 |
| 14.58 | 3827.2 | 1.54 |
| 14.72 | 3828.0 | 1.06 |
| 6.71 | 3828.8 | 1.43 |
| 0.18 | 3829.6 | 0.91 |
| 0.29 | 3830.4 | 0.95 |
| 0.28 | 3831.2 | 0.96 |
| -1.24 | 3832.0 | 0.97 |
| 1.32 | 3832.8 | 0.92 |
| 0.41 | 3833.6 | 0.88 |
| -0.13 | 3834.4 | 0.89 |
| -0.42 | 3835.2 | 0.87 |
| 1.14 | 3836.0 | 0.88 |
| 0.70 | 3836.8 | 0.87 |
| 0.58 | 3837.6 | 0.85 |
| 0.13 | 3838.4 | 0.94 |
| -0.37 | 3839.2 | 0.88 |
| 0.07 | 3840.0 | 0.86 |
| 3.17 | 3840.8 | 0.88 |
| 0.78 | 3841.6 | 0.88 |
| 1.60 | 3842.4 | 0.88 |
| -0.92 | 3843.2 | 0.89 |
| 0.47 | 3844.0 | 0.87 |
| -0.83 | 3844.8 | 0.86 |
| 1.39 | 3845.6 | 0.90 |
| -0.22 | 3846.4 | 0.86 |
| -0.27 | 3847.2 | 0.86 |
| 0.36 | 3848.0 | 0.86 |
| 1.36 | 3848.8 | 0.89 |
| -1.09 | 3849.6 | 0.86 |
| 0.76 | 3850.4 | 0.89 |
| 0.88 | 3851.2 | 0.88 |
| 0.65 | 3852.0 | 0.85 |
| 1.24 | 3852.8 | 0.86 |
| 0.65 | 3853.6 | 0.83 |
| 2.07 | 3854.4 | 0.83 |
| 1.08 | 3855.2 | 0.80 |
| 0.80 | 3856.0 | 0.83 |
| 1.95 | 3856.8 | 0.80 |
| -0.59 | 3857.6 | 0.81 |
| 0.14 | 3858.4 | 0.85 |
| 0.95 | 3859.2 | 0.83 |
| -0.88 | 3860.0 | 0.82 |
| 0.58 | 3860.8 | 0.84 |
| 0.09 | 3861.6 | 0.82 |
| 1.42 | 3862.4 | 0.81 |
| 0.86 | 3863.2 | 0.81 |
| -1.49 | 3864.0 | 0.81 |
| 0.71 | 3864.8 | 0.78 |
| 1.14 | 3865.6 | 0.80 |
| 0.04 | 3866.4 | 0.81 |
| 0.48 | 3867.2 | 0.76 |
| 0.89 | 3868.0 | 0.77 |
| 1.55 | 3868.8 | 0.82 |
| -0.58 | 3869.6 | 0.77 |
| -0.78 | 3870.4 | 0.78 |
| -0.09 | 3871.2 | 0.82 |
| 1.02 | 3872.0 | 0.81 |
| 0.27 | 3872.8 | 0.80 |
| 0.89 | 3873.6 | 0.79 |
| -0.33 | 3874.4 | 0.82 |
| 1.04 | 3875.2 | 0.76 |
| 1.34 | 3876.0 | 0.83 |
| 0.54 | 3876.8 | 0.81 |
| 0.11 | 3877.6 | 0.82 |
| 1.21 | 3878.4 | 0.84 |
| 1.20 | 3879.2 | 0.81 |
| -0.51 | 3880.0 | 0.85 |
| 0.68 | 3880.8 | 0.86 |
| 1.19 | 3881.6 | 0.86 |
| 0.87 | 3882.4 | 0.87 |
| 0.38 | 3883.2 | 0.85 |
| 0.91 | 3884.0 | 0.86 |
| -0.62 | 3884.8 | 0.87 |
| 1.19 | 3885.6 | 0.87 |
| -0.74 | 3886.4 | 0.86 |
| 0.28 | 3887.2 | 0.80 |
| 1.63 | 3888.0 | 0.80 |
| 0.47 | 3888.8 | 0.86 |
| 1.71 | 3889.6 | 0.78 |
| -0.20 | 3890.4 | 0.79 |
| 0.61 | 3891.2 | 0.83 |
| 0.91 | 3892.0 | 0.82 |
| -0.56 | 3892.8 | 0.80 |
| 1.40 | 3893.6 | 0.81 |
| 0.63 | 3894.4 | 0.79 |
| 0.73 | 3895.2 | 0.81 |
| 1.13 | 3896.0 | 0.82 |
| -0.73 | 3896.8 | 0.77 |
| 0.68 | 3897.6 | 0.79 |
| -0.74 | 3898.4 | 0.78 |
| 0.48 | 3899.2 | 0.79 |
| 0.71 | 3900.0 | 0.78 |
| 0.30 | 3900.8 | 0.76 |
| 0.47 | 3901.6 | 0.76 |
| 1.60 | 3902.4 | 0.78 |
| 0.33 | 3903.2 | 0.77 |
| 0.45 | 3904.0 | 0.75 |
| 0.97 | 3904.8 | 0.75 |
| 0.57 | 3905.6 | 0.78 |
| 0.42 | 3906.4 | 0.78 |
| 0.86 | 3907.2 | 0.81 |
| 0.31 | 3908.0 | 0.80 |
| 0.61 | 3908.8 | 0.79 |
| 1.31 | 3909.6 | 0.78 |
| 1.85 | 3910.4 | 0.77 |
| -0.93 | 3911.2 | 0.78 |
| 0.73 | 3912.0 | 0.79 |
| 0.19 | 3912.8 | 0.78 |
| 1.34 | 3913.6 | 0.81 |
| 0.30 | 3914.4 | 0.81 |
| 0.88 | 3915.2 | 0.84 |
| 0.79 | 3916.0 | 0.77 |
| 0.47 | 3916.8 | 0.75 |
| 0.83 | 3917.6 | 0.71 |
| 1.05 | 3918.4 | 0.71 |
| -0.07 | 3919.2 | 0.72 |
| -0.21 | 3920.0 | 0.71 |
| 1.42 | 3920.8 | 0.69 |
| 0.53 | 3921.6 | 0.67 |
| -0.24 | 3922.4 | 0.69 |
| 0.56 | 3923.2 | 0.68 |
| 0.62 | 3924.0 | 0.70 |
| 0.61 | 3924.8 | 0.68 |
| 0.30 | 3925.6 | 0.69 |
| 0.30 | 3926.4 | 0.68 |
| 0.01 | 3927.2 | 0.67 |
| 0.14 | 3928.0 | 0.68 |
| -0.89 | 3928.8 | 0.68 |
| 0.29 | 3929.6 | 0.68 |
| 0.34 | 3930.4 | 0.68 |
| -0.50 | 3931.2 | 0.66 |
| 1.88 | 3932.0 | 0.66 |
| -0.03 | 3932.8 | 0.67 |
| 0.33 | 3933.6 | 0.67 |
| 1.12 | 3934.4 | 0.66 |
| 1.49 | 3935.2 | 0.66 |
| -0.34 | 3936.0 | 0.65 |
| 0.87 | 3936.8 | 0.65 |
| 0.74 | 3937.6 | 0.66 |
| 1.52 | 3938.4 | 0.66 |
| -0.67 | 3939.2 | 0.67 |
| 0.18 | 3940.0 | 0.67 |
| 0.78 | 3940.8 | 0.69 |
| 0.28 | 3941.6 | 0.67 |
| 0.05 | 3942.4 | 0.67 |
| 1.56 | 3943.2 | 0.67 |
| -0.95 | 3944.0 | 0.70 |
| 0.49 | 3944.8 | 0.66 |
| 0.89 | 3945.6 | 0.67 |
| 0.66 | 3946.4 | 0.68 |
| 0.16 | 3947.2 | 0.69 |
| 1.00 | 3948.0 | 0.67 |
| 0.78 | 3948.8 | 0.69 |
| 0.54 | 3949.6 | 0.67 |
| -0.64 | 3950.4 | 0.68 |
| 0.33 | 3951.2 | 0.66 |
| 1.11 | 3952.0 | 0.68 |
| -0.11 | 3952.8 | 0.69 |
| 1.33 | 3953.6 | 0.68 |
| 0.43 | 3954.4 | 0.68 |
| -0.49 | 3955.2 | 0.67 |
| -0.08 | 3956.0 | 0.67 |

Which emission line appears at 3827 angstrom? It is [O II]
